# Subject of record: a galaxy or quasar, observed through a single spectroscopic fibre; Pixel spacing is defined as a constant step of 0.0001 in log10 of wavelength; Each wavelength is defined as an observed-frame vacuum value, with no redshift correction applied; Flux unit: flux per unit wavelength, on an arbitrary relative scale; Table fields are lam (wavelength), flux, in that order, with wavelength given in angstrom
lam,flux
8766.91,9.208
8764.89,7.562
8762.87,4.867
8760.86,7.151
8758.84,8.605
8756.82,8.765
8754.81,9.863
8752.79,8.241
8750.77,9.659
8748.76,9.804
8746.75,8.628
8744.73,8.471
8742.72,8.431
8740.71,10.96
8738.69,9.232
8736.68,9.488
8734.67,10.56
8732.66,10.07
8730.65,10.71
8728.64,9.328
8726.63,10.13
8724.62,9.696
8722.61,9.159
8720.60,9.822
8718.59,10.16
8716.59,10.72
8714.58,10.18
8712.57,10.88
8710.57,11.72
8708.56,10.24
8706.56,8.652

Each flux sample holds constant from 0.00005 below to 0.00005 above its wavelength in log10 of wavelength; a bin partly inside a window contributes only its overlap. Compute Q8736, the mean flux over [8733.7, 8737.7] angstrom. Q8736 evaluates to 10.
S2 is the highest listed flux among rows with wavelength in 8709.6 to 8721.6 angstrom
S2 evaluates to 11.72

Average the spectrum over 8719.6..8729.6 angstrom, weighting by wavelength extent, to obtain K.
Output 9.62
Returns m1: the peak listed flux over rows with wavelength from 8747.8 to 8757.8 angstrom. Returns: 9.863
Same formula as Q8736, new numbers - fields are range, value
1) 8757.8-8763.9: 6.88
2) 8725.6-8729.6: 9.73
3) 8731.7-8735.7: 10.3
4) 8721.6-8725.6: 9.42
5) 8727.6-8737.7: 10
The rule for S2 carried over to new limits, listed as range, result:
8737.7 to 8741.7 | 10.96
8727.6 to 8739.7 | 10.71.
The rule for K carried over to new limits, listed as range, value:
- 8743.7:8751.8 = 9.14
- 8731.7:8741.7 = 10.1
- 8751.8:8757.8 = 8.96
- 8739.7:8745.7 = 9.3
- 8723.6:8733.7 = 9.99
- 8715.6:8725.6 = 9.91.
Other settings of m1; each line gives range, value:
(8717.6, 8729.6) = 10.16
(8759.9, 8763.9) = 7.151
